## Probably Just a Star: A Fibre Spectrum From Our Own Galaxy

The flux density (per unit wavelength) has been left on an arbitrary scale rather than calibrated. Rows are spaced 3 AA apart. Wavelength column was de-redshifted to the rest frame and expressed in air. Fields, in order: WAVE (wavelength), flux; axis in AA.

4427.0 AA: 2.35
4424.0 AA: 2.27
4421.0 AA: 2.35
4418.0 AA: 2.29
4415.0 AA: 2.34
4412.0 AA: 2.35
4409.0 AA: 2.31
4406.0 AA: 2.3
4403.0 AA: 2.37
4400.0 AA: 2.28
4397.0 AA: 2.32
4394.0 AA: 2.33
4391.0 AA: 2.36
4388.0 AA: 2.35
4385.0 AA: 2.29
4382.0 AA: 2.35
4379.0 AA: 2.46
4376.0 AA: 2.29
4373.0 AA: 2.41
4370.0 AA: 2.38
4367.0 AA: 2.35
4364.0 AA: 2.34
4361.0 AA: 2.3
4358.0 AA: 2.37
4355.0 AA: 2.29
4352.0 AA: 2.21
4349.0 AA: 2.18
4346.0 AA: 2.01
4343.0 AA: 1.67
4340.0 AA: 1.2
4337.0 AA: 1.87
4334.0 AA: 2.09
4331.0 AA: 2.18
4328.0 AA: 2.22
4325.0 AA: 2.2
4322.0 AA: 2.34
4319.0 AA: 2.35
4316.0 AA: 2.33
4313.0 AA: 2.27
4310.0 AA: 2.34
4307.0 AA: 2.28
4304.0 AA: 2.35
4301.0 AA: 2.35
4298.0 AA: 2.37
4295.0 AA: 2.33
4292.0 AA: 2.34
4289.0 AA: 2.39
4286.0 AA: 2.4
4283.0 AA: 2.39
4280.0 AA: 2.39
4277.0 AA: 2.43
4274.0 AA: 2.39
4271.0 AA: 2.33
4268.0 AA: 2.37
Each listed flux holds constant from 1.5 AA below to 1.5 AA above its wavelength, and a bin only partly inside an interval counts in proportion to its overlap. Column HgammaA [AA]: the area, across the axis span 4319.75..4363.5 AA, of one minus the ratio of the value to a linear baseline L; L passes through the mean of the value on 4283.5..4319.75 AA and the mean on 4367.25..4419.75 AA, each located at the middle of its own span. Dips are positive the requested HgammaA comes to 4.7 AA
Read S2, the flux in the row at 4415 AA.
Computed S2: 2.34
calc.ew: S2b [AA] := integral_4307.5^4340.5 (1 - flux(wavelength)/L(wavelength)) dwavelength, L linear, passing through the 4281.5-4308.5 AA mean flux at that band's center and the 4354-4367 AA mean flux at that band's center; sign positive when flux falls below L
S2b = 2.6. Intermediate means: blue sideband 2.36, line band 2.16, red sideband 2.33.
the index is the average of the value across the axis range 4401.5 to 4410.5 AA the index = 2.33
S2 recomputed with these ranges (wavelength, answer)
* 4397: 2.32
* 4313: 2.27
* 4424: 2.27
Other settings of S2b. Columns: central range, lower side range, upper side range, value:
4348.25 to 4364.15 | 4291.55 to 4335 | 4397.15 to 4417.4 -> 0.2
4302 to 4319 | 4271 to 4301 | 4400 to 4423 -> 0.3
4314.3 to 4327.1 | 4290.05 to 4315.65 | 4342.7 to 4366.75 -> -0.1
